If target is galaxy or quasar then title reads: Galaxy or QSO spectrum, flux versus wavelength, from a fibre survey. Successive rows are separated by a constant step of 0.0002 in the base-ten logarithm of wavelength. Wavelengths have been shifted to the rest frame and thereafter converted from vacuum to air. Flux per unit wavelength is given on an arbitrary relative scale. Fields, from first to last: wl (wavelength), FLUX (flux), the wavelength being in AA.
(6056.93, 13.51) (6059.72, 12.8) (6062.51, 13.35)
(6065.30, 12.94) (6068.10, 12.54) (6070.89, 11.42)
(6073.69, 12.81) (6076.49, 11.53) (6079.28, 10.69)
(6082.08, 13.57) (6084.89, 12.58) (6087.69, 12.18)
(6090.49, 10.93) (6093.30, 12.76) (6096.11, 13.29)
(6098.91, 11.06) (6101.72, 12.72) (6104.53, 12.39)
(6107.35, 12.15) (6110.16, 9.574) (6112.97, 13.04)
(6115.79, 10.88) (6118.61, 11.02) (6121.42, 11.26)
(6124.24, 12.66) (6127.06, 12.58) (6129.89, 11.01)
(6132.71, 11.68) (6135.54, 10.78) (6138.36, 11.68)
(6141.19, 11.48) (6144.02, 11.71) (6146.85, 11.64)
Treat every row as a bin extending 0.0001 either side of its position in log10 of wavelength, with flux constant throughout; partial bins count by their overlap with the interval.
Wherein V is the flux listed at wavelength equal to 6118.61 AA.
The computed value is 11.02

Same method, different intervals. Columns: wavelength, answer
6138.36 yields 11.68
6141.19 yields 11.48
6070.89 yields 11.42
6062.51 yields 13.35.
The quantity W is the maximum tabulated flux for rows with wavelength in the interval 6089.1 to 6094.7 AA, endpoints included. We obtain 12.76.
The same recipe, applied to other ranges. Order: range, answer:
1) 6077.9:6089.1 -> 13.57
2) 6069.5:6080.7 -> 12.81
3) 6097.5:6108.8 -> 12.72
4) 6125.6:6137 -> 12.58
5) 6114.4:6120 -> 11.02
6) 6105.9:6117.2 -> 13.04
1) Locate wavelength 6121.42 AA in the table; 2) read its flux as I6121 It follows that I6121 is 11.26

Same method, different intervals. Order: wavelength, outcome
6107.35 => 12.15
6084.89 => 12.58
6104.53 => 12.39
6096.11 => 13.29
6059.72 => 12.8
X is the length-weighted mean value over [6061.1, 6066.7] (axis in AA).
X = 13.1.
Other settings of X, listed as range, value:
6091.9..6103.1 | 12.5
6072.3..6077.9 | 12.2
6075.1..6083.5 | 11.9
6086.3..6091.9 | 11.6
